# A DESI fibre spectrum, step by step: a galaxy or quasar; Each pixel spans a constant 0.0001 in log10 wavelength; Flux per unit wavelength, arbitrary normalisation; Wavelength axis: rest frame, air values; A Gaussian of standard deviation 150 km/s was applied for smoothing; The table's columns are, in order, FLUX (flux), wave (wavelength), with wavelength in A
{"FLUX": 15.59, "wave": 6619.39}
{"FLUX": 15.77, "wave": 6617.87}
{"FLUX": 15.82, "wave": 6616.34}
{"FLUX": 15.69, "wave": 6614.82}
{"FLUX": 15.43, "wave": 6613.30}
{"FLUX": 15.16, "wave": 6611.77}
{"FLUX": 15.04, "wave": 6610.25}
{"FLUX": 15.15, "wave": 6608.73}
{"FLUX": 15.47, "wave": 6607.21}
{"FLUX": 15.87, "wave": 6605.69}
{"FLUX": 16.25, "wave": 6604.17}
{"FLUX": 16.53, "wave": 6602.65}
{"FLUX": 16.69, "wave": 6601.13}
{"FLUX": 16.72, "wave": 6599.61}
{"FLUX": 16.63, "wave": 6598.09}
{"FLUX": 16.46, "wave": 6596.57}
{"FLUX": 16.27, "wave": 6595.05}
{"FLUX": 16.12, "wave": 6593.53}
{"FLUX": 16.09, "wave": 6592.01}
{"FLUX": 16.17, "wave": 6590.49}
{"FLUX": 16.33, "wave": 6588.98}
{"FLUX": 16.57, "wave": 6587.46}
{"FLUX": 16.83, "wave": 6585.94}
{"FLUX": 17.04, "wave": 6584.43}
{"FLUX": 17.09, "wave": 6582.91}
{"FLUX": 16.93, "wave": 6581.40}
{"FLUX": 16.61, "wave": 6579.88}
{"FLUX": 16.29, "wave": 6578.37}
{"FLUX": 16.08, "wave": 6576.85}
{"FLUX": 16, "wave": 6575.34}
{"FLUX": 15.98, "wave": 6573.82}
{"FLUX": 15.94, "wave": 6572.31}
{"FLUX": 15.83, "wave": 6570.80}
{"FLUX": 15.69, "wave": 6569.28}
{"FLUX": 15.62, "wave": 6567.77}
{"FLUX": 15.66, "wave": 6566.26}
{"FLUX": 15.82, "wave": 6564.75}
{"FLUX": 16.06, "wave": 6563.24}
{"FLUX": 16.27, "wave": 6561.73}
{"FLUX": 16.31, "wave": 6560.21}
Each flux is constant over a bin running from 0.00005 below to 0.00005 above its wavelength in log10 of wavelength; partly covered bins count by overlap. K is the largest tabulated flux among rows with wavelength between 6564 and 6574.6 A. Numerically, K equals 15.98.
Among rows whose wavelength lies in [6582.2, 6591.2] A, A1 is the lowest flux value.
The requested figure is 16.17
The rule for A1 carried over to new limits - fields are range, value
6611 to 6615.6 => 15.16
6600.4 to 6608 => 15.47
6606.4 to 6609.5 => 15.15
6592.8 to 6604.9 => 16.12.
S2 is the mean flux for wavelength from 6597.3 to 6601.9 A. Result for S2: 16.7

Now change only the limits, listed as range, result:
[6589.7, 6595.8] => 16.2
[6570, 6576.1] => 15.9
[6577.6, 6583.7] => 16.7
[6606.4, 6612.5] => 15.2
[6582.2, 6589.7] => 16.8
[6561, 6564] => 16.2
